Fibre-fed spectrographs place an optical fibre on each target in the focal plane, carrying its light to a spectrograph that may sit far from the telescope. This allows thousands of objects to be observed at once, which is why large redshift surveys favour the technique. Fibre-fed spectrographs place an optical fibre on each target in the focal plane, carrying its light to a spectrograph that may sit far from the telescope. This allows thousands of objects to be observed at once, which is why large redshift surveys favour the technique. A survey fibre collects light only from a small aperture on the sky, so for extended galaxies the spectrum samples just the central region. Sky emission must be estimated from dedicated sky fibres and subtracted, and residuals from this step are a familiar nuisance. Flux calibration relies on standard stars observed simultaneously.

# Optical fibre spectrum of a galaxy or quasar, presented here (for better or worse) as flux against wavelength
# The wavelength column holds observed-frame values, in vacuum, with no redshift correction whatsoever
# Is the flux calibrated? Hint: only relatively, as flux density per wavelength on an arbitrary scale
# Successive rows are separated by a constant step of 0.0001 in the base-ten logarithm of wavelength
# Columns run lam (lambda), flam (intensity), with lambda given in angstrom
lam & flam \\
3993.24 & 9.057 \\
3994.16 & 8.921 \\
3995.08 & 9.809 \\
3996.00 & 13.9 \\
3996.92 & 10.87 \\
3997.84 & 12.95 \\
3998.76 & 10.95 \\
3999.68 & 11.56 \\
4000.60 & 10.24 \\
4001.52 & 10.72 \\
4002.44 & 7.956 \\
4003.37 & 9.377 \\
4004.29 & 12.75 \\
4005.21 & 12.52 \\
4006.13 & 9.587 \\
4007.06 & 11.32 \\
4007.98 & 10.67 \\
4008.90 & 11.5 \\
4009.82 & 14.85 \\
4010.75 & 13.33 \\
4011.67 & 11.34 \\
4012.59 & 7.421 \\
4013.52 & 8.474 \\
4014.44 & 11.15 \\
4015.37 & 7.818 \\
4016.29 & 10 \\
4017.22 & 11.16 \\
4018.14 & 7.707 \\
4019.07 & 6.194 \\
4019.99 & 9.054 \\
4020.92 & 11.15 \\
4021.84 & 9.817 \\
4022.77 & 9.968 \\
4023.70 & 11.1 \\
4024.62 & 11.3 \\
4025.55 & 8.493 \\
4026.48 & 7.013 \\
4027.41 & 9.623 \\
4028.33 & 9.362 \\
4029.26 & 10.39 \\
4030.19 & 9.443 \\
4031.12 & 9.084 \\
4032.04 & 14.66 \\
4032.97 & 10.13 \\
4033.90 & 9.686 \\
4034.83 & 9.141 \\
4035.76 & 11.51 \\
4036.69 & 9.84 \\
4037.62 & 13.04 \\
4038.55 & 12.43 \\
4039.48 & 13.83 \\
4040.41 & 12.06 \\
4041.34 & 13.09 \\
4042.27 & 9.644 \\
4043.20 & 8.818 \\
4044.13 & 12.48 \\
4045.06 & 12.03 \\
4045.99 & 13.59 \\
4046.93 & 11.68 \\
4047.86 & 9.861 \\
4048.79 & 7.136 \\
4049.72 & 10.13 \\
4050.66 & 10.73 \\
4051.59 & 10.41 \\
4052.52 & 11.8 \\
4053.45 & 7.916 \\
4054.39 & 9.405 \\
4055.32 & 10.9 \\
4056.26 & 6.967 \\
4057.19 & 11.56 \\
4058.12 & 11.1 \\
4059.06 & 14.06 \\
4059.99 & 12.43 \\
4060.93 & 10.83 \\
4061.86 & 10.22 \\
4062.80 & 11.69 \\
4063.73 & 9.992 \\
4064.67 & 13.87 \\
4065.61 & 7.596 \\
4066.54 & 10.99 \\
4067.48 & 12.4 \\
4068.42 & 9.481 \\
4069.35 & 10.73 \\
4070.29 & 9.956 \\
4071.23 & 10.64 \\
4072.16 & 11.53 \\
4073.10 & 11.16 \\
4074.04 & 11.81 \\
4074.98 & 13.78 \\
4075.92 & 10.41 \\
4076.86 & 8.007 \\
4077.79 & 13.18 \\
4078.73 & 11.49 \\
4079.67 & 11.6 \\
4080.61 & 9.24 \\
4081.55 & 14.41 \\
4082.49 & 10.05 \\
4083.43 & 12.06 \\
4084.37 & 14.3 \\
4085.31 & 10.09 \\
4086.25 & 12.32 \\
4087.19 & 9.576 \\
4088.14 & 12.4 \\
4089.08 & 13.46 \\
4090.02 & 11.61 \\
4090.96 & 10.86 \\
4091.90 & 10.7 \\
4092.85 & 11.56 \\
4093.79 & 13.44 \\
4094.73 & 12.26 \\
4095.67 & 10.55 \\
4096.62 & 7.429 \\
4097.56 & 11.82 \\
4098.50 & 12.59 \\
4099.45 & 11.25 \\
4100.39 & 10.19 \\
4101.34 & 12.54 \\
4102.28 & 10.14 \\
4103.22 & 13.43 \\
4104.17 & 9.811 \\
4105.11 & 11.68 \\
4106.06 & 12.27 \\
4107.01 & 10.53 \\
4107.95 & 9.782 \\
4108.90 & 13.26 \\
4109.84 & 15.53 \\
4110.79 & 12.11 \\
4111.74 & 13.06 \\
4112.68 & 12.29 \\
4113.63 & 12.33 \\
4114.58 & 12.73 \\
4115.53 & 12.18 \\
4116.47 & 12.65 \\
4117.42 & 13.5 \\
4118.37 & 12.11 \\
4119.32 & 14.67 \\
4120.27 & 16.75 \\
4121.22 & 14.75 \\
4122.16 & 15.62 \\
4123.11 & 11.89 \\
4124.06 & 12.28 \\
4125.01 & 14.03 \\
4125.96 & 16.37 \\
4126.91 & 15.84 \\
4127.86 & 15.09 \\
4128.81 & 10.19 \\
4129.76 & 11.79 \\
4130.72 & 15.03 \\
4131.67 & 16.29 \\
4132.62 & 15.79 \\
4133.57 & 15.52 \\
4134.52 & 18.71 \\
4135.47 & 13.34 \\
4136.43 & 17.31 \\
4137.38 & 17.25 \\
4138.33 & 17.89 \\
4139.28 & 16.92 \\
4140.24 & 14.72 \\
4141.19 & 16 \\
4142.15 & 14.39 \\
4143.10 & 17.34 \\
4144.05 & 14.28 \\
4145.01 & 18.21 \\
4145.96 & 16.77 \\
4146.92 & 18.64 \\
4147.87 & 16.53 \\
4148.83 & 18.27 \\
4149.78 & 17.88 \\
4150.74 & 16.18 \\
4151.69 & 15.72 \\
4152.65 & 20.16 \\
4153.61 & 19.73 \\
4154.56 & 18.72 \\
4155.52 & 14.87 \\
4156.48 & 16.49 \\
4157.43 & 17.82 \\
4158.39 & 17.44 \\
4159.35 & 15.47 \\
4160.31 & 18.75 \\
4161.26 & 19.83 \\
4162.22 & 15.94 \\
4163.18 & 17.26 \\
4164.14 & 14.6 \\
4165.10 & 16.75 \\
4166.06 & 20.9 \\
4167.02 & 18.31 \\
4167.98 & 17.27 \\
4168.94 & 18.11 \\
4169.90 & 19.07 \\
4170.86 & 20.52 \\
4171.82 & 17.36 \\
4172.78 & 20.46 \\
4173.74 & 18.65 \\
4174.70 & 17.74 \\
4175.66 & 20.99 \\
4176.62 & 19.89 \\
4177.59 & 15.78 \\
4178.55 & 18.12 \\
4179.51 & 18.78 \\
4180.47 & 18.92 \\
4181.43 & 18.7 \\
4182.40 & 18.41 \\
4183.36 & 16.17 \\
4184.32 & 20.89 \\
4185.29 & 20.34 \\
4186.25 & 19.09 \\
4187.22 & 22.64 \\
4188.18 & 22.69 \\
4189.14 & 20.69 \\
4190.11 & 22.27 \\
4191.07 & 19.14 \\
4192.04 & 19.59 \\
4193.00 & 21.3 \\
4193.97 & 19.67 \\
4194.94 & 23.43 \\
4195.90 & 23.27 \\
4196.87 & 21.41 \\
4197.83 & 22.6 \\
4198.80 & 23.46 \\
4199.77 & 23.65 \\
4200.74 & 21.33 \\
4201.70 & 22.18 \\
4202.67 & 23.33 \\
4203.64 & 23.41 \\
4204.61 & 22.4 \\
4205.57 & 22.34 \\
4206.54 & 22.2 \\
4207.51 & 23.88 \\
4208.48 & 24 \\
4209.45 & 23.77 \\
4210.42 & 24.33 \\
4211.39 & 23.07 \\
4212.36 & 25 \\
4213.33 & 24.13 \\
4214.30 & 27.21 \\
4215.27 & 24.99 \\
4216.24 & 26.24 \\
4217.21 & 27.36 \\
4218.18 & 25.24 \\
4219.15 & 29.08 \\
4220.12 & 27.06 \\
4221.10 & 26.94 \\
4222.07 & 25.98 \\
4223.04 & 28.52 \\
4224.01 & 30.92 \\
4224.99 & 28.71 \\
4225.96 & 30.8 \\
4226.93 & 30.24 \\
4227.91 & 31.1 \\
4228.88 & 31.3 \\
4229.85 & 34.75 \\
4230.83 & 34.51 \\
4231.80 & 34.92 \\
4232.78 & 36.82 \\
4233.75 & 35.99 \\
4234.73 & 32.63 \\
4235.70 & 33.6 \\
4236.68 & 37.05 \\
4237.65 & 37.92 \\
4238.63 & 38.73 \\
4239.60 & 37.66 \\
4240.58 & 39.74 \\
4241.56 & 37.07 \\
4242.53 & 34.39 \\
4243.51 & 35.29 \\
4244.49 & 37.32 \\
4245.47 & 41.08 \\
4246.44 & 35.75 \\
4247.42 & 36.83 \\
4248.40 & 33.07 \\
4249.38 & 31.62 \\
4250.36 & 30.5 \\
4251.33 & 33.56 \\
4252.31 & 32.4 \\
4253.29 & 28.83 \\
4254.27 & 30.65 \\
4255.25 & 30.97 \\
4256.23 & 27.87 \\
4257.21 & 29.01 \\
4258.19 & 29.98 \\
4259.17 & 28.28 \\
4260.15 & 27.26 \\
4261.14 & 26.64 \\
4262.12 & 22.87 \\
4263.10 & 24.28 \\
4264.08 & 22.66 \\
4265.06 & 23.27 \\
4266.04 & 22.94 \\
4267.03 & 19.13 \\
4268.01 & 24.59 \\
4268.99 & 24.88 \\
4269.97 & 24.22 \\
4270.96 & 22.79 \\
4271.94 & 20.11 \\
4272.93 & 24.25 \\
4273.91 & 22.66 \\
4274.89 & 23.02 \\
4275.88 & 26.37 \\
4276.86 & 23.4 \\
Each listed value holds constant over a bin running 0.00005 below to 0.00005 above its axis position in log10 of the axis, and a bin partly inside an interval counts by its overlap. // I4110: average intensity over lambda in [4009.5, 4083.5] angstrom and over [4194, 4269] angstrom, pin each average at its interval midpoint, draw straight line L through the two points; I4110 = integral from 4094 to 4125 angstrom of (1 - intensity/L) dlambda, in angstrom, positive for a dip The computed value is 8.3 angstrom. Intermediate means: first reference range 10.7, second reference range 28.7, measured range 12.4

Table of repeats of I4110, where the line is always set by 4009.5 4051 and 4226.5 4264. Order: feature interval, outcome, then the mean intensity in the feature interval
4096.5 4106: 3.5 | 11.3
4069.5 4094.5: 6.8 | 11.5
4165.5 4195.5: 7.5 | 19.6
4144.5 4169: 6.3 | 17.5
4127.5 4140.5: 3.6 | 15.4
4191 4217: 5.0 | 23.1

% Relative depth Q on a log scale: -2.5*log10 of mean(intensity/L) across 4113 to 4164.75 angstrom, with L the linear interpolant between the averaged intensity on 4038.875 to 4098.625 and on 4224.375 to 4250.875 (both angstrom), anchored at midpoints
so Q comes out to 0.31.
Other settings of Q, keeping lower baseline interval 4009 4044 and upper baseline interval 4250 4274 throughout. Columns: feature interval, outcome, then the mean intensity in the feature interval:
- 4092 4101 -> 0.321 mag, 11.2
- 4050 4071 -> 0.186 mag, 10.7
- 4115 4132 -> 0.211 mag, 13.9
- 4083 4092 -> 0.224 mag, 11.8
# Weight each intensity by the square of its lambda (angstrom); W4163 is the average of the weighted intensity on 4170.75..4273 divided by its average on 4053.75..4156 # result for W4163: 2.13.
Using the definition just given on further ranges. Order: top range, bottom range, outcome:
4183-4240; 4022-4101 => 2.59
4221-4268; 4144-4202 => 1.71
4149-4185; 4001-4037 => 1.91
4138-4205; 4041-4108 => 1.79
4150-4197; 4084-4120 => 1.64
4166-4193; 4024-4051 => 1.94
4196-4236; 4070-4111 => 2.50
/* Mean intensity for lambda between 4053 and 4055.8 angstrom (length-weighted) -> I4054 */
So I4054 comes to 9.38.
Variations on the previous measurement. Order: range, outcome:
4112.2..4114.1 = 12.3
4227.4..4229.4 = 31.3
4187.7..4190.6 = 21.9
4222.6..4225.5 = 29.4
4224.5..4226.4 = 29.7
